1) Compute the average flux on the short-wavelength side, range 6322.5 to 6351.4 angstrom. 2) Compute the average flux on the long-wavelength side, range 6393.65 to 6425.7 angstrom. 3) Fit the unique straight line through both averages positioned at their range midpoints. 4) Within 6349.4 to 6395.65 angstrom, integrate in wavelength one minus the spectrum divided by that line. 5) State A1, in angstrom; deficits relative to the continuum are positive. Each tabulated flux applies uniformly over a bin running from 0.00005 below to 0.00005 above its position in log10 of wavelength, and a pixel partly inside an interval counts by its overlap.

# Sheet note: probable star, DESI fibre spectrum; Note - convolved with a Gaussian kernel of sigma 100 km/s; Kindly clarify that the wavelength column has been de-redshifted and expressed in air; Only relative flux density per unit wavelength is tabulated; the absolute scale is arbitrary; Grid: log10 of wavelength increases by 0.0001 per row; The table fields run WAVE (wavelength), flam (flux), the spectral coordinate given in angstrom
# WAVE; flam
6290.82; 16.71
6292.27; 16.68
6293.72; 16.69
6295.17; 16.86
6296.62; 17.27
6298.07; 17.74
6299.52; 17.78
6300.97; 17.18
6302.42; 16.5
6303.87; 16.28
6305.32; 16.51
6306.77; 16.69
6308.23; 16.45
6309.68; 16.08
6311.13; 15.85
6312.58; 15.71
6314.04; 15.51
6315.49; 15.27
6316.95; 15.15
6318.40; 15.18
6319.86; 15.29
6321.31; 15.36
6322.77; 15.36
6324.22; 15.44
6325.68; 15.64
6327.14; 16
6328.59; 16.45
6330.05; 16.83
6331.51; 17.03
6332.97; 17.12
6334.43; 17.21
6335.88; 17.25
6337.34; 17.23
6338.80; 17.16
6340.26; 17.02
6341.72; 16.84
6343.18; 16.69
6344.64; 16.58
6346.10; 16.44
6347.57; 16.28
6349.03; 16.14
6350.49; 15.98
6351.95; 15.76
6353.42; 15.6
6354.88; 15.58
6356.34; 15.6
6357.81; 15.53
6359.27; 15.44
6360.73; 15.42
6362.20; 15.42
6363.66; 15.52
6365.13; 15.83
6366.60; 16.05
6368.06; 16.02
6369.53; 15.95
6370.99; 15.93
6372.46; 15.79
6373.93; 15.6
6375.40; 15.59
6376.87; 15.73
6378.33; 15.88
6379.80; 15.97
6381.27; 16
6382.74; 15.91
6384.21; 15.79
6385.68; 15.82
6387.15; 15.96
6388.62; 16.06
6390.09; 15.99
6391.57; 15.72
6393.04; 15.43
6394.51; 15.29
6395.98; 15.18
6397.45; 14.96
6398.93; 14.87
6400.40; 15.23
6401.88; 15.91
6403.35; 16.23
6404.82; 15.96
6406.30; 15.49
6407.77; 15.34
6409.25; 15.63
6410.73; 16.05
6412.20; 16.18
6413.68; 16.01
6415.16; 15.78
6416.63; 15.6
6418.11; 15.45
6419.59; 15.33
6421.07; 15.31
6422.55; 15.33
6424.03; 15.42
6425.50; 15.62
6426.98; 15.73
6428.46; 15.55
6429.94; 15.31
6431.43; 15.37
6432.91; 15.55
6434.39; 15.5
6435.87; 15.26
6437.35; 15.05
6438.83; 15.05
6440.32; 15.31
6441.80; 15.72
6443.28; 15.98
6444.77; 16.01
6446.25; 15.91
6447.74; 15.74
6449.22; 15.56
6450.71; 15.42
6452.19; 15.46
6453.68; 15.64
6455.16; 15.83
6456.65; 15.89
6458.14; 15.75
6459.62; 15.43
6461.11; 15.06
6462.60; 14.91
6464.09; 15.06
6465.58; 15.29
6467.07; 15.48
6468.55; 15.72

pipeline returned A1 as 0.9 angstrom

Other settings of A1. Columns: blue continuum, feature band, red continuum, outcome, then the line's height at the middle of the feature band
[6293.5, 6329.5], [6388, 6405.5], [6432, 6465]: 0.21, 15.8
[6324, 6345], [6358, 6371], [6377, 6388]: 0.40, 16.2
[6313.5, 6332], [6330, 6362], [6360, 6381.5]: -1.27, 15.7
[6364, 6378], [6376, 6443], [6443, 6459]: 0.78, 15.8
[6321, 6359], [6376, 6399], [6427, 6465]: 0.38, 15.9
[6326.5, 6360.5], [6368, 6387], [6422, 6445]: 0.26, 16.1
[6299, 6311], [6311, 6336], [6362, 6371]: 0.66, 16.4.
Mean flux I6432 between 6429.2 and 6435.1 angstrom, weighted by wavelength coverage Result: 15.4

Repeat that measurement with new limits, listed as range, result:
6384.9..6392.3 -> 15.9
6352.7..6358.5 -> 15.6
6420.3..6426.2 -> 15.4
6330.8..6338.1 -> 17.2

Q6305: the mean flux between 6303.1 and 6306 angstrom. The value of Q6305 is 16.4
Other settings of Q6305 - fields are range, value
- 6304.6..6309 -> 16.5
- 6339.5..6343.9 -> 16.9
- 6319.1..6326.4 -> 15.4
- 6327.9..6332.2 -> 16.8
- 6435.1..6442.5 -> 15.3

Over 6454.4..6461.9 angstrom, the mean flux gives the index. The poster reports 15.6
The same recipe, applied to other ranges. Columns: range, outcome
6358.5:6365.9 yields 15.5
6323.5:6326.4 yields 15.5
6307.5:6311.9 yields 16.1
